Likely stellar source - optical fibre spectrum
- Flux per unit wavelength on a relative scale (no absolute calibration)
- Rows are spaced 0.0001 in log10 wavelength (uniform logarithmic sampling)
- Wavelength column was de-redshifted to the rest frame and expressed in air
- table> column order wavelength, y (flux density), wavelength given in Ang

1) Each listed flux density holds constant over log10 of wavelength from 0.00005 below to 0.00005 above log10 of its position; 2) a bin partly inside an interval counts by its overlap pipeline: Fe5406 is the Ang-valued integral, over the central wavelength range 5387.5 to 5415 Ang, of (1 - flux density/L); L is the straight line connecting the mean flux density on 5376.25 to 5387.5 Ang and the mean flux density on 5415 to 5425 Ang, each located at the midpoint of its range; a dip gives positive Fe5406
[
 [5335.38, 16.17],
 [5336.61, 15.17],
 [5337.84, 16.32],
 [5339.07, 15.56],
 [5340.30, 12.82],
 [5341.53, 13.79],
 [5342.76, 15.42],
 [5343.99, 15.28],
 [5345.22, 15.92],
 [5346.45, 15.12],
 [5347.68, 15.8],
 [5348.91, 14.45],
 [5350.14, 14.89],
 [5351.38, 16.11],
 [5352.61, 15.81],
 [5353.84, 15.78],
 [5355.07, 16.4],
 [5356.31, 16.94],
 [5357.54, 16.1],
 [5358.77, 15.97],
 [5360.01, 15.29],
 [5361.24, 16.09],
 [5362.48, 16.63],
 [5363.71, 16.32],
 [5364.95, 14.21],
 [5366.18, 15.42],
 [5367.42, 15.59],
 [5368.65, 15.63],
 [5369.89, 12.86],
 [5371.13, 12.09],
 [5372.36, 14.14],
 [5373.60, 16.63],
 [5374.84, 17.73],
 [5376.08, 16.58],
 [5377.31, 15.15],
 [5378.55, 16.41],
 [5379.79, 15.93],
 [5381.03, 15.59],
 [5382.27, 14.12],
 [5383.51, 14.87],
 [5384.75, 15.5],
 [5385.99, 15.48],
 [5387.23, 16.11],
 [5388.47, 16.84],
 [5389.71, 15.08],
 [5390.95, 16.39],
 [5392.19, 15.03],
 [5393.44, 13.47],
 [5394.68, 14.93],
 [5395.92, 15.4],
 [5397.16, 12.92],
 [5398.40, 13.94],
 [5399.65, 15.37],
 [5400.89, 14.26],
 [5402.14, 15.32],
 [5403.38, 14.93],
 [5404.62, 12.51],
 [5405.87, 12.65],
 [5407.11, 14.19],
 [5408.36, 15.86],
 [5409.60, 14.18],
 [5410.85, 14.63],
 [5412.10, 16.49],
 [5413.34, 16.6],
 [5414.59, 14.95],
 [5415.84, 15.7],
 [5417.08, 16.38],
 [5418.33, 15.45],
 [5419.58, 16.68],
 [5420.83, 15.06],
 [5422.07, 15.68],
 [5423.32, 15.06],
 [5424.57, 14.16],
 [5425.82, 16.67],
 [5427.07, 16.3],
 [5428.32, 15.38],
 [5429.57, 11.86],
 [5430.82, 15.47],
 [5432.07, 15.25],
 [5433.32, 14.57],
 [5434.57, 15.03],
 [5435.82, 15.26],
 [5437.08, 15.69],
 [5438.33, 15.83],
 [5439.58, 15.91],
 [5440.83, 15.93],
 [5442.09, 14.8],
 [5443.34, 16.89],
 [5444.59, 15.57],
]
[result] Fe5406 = 1.2 Ang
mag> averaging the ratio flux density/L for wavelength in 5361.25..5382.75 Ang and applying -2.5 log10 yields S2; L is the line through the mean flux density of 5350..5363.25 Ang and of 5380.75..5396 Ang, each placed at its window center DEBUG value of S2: 0.02 mag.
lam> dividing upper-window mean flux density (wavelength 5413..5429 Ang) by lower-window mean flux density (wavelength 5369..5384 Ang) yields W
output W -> 1.0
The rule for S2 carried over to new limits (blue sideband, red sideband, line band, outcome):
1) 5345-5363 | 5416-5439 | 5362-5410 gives 0.04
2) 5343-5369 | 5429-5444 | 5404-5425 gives 0.02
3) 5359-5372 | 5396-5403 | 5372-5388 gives -0.07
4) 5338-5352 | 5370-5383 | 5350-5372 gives -0.02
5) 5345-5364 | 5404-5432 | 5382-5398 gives 0.02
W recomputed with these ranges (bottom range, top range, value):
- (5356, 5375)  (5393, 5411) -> 0.93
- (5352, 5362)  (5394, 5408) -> 0.89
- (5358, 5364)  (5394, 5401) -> 0.90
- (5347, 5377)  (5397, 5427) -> 0.97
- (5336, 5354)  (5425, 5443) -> 1.01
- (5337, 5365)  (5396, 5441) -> 0.97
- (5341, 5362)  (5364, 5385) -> 0.97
